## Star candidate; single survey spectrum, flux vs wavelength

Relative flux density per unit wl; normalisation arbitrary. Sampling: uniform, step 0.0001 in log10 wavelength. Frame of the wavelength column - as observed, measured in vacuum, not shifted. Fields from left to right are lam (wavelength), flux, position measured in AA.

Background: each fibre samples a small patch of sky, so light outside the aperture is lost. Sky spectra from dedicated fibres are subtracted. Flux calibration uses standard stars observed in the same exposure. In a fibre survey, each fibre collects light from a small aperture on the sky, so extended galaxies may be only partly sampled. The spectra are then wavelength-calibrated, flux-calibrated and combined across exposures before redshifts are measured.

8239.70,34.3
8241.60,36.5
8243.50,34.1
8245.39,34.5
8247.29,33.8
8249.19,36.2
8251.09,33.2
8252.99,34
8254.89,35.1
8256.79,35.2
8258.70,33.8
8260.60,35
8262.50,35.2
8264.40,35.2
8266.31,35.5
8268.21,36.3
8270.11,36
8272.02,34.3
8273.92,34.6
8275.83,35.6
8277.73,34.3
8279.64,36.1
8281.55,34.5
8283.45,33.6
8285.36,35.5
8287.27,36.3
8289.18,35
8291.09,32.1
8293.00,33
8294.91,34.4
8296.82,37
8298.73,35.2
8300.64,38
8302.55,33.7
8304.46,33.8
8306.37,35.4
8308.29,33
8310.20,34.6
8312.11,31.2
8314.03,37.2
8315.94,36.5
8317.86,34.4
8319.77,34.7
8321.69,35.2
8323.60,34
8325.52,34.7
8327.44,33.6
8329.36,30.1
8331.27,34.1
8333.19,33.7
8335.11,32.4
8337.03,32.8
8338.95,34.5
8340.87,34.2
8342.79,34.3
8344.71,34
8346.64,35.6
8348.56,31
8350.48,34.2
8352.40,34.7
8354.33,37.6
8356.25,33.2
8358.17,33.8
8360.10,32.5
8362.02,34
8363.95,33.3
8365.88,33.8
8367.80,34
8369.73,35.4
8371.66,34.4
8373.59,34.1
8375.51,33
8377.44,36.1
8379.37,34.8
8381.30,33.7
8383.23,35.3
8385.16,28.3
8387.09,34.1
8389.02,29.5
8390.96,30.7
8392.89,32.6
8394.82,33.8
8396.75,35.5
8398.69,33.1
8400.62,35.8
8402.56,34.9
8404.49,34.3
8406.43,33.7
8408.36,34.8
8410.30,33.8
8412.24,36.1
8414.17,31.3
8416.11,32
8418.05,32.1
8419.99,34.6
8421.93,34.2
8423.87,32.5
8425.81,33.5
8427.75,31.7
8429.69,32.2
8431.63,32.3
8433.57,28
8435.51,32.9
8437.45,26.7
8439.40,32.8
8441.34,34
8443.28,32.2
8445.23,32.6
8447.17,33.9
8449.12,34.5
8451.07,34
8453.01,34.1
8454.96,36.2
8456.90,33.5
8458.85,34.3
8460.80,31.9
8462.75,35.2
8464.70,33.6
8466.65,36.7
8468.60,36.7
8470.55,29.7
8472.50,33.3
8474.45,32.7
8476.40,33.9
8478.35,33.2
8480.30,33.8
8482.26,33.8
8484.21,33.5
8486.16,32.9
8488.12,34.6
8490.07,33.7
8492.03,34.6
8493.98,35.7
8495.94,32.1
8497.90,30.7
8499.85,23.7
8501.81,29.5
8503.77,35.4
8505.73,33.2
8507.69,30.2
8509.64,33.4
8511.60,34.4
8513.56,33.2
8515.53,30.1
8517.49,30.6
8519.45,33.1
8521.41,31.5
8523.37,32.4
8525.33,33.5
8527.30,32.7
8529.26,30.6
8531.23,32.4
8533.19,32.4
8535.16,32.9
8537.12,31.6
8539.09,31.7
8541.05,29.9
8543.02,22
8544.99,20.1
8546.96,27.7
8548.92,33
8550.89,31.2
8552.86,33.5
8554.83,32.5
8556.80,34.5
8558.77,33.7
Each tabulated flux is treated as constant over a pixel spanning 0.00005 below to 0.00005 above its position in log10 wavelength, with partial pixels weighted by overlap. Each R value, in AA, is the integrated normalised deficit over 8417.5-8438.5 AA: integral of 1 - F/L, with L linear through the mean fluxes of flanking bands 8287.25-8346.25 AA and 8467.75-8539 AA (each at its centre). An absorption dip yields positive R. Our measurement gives 0.9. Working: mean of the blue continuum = 34.3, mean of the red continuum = 32.5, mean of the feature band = 31.9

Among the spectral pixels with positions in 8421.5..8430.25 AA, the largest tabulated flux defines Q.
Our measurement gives 34.2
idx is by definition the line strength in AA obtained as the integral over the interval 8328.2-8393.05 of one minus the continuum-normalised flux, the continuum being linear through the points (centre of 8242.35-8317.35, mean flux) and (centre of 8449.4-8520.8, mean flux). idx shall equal 1.2 AA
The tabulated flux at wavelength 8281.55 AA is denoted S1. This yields 34.5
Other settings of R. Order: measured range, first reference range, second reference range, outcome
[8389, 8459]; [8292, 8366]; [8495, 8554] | -1.11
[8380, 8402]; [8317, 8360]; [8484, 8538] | 0.27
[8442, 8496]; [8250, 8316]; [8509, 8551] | -3.36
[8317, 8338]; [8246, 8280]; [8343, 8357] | 0.54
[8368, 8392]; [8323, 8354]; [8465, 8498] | 0.28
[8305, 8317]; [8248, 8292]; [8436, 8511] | -0.03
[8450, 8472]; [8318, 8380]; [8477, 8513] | -0.76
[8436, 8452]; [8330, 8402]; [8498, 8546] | -0.16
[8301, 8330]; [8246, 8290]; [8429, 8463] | 0.10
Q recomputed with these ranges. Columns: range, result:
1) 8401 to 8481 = 36.7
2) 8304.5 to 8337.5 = 37.2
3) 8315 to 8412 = 37.6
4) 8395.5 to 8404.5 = 35.8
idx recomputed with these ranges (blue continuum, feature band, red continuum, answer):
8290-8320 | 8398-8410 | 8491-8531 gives -0.37 AA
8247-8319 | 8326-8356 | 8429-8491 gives 0.46 AA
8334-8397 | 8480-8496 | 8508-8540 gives -0.69 AA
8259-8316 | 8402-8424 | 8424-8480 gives -0.13 AA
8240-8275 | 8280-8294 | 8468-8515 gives 0.11 AA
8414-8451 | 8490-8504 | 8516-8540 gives 0.24 AA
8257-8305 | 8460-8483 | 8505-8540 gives -0.65 AA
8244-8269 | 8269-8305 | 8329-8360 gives -0.46 AA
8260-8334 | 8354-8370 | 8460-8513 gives 0.06 AA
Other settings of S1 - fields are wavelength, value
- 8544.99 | 20.1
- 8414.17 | 31.3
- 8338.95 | 34.5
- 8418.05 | 32.1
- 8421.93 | 34.2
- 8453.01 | 34.1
